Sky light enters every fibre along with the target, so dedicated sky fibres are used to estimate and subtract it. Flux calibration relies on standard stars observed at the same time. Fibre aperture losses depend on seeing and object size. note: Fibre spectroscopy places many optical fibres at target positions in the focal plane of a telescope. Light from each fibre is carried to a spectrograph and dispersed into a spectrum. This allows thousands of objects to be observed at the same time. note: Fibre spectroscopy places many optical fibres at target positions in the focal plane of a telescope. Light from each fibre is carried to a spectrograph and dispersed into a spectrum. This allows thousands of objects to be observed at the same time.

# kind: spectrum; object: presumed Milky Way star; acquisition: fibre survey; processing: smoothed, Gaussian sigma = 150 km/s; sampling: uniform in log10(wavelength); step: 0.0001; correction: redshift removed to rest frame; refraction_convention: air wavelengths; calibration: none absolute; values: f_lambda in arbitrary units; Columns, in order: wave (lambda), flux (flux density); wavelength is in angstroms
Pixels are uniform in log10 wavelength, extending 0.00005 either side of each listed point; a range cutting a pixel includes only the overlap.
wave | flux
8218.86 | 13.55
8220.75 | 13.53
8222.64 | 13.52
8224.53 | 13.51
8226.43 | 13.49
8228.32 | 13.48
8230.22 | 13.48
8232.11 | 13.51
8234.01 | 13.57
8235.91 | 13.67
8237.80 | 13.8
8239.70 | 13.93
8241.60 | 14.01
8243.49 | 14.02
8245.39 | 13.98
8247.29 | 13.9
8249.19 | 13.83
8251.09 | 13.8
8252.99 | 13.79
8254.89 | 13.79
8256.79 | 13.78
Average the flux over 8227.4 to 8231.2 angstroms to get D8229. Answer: 13.5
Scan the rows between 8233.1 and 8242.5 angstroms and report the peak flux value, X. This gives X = 14.01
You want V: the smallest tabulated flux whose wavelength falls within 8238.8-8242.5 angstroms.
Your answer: 13.93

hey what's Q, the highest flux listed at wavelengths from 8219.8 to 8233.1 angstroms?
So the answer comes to 13.53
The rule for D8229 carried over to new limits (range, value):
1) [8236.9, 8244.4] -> 13.9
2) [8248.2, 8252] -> 13.8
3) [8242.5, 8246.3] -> 14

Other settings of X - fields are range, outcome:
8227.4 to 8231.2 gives 13.48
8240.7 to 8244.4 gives 14.02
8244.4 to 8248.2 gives 13.98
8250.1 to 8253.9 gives 13.8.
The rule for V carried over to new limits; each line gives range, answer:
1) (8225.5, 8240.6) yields 13.48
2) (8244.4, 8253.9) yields 13.79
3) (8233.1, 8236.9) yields 13.57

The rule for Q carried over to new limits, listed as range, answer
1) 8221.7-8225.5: 13.52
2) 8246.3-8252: 13.9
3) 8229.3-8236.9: 13.67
